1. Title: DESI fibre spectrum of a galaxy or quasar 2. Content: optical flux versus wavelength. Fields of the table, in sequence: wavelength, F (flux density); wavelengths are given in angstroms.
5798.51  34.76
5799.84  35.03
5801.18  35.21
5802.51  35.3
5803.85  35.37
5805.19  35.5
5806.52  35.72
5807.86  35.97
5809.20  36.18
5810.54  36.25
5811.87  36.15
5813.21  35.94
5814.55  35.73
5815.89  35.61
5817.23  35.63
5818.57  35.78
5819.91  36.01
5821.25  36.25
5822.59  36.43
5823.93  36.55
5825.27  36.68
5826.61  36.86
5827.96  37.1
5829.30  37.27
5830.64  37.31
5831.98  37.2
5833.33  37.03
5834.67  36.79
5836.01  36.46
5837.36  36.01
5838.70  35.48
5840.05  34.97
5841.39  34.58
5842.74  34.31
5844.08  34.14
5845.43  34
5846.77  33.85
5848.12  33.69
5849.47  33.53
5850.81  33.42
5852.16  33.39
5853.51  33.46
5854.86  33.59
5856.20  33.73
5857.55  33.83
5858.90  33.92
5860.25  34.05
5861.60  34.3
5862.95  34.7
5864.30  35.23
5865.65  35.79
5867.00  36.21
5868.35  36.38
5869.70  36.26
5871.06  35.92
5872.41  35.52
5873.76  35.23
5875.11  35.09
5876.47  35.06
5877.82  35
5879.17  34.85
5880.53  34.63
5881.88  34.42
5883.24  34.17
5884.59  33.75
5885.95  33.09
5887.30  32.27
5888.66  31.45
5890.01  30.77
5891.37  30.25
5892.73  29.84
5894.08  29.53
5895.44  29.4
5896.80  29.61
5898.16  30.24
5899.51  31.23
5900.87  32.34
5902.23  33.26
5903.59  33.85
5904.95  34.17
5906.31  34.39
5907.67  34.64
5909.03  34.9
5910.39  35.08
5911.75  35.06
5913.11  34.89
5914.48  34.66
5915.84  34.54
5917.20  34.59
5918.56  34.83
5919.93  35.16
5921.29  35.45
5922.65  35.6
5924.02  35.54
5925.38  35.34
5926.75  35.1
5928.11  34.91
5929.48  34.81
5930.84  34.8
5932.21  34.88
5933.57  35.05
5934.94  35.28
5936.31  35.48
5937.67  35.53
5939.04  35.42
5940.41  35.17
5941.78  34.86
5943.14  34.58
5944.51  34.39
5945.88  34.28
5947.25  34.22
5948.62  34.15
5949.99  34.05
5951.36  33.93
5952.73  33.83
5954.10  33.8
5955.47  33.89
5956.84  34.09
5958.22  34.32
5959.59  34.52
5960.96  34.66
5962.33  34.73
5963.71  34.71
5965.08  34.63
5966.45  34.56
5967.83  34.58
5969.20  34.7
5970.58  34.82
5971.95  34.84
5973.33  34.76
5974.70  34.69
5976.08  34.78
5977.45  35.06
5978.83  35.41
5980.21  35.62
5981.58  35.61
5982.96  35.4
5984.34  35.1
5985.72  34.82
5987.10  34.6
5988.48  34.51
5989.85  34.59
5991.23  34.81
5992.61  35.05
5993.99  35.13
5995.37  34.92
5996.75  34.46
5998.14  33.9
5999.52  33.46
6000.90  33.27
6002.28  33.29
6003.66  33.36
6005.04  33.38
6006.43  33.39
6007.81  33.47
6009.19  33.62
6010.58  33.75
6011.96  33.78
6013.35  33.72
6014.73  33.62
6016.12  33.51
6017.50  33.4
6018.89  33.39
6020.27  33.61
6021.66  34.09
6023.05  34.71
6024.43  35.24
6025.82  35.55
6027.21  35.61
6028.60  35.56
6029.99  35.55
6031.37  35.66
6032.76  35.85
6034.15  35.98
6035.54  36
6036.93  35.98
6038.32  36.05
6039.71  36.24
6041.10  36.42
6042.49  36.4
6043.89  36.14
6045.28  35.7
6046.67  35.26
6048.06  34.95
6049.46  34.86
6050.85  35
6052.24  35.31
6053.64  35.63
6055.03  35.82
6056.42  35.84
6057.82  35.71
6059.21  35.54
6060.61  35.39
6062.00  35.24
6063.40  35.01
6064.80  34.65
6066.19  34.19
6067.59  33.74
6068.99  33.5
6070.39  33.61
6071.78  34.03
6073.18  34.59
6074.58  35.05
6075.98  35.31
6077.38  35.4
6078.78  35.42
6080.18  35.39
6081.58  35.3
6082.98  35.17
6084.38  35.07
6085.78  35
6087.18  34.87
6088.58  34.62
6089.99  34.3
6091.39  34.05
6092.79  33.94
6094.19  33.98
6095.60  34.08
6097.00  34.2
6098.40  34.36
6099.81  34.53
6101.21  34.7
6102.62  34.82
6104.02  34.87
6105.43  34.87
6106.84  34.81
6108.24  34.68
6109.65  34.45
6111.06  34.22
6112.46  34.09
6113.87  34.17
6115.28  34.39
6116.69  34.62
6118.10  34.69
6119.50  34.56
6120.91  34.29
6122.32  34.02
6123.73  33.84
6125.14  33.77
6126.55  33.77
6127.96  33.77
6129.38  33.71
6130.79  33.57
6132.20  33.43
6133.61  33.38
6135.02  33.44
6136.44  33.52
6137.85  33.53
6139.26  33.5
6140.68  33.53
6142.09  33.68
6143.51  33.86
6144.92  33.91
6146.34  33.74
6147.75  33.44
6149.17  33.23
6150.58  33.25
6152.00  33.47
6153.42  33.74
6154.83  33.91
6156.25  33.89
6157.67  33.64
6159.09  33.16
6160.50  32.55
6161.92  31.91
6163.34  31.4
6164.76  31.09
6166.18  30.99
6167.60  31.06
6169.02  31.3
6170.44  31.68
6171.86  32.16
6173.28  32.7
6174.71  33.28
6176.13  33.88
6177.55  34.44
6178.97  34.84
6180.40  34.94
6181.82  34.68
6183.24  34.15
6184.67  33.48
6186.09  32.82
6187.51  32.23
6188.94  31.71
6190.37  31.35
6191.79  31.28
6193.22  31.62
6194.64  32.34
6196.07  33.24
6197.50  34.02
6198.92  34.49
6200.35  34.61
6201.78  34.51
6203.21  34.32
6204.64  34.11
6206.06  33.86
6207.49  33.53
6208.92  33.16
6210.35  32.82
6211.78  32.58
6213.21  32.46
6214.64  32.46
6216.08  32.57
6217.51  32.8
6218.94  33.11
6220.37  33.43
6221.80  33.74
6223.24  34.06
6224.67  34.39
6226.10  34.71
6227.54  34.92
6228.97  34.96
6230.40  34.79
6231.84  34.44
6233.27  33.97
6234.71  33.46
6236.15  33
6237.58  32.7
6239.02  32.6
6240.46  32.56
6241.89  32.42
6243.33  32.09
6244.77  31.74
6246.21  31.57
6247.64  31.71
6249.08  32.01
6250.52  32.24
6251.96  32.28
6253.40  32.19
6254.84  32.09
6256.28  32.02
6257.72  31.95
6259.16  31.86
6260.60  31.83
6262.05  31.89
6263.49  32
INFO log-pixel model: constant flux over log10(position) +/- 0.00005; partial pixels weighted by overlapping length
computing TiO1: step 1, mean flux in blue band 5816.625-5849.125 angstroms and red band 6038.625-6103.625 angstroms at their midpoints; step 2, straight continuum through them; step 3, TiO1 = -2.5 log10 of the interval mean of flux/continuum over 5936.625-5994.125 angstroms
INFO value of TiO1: 0.02 mag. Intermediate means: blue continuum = 35.8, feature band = 34.7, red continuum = 35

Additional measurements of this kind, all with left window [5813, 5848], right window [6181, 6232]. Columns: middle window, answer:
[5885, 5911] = 0.11 mag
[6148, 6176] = 0.04 mag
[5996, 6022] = 0.04 mag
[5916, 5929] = 0.00 mag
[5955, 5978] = 0.01 mag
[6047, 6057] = -0.03 mag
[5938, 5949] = 0.01 mag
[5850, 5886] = 0.03 mag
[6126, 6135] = 0.01 mag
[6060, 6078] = -0.01 mag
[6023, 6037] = -0.03 mag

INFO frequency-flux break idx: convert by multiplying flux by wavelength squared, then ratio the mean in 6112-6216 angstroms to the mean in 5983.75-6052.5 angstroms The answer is 1.01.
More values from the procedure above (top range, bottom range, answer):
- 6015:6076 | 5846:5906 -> 1.11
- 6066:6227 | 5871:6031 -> 1.05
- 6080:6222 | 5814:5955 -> 1.06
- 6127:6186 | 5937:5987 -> 1.02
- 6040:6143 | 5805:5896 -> 1.08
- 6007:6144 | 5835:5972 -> 1.07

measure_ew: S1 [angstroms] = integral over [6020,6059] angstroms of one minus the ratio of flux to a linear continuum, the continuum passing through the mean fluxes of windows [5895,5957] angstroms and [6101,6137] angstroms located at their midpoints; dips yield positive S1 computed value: -1.5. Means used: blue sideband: 34.3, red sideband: 34.2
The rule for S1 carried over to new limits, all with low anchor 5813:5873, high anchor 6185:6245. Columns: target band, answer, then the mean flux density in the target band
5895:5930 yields 0.94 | 34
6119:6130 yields -0.06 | 33.9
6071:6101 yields -0.63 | 34.7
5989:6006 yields 0.17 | 34.1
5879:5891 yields 0.68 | 33.1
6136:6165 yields 0.30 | 33.3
